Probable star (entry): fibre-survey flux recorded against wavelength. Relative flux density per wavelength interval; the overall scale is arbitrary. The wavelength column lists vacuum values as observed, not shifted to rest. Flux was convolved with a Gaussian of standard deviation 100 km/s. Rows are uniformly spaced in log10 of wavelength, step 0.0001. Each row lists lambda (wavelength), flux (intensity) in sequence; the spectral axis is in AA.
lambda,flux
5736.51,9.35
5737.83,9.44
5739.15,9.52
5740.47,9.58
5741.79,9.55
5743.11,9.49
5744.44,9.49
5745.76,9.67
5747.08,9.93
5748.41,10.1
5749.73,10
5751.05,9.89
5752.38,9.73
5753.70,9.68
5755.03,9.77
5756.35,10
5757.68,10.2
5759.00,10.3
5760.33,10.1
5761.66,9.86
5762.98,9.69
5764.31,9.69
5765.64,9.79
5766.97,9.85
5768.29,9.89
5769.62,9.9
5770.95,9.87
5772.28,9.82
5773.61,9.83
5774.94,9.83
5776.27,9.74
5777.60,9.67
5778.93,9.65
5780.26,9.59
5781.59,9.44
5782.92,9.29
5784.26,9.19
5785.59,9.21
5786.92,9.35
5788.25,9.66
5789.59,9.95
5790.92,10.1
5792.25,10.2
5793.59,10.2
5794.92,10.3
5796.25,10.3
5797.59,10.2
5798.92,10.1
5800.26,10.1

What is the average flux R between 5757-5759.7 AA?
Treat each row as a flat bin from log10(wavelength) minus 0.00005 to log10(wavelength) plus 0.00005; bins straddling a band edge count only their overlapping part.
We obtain 10.2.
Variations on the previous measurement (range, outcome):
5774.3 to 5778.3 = 9.75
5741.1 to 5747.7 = 9.63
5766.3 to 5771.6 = 9.88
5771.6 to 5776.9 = 9.8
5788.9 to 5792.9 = 10.1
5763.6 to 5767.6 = 9.76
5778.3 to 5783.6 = 9.48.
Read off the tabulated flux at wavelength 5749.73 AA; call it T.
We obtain 10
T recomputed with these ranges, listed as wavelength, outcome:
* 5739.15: 9.52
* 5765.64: 9.79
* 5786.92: 9.35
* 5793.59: 10.2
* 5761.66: 9.86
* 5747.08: 9.93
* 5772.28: 9.82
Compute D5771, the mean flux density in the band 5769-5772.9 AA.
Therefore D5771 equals 9.86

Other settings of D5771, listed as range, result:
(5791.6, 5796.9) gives 10.3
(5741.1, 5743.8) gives 9.51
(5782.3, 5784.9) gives 9.21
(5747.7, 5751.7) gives 10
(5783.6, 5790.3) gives 9.48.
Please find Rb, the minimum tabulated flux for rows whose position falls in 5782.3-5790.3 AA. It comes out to 9.19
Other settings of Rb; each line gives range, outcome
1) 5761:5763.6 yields 9.69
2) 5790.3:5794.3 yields 10.1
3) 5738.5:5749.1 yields 9.49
